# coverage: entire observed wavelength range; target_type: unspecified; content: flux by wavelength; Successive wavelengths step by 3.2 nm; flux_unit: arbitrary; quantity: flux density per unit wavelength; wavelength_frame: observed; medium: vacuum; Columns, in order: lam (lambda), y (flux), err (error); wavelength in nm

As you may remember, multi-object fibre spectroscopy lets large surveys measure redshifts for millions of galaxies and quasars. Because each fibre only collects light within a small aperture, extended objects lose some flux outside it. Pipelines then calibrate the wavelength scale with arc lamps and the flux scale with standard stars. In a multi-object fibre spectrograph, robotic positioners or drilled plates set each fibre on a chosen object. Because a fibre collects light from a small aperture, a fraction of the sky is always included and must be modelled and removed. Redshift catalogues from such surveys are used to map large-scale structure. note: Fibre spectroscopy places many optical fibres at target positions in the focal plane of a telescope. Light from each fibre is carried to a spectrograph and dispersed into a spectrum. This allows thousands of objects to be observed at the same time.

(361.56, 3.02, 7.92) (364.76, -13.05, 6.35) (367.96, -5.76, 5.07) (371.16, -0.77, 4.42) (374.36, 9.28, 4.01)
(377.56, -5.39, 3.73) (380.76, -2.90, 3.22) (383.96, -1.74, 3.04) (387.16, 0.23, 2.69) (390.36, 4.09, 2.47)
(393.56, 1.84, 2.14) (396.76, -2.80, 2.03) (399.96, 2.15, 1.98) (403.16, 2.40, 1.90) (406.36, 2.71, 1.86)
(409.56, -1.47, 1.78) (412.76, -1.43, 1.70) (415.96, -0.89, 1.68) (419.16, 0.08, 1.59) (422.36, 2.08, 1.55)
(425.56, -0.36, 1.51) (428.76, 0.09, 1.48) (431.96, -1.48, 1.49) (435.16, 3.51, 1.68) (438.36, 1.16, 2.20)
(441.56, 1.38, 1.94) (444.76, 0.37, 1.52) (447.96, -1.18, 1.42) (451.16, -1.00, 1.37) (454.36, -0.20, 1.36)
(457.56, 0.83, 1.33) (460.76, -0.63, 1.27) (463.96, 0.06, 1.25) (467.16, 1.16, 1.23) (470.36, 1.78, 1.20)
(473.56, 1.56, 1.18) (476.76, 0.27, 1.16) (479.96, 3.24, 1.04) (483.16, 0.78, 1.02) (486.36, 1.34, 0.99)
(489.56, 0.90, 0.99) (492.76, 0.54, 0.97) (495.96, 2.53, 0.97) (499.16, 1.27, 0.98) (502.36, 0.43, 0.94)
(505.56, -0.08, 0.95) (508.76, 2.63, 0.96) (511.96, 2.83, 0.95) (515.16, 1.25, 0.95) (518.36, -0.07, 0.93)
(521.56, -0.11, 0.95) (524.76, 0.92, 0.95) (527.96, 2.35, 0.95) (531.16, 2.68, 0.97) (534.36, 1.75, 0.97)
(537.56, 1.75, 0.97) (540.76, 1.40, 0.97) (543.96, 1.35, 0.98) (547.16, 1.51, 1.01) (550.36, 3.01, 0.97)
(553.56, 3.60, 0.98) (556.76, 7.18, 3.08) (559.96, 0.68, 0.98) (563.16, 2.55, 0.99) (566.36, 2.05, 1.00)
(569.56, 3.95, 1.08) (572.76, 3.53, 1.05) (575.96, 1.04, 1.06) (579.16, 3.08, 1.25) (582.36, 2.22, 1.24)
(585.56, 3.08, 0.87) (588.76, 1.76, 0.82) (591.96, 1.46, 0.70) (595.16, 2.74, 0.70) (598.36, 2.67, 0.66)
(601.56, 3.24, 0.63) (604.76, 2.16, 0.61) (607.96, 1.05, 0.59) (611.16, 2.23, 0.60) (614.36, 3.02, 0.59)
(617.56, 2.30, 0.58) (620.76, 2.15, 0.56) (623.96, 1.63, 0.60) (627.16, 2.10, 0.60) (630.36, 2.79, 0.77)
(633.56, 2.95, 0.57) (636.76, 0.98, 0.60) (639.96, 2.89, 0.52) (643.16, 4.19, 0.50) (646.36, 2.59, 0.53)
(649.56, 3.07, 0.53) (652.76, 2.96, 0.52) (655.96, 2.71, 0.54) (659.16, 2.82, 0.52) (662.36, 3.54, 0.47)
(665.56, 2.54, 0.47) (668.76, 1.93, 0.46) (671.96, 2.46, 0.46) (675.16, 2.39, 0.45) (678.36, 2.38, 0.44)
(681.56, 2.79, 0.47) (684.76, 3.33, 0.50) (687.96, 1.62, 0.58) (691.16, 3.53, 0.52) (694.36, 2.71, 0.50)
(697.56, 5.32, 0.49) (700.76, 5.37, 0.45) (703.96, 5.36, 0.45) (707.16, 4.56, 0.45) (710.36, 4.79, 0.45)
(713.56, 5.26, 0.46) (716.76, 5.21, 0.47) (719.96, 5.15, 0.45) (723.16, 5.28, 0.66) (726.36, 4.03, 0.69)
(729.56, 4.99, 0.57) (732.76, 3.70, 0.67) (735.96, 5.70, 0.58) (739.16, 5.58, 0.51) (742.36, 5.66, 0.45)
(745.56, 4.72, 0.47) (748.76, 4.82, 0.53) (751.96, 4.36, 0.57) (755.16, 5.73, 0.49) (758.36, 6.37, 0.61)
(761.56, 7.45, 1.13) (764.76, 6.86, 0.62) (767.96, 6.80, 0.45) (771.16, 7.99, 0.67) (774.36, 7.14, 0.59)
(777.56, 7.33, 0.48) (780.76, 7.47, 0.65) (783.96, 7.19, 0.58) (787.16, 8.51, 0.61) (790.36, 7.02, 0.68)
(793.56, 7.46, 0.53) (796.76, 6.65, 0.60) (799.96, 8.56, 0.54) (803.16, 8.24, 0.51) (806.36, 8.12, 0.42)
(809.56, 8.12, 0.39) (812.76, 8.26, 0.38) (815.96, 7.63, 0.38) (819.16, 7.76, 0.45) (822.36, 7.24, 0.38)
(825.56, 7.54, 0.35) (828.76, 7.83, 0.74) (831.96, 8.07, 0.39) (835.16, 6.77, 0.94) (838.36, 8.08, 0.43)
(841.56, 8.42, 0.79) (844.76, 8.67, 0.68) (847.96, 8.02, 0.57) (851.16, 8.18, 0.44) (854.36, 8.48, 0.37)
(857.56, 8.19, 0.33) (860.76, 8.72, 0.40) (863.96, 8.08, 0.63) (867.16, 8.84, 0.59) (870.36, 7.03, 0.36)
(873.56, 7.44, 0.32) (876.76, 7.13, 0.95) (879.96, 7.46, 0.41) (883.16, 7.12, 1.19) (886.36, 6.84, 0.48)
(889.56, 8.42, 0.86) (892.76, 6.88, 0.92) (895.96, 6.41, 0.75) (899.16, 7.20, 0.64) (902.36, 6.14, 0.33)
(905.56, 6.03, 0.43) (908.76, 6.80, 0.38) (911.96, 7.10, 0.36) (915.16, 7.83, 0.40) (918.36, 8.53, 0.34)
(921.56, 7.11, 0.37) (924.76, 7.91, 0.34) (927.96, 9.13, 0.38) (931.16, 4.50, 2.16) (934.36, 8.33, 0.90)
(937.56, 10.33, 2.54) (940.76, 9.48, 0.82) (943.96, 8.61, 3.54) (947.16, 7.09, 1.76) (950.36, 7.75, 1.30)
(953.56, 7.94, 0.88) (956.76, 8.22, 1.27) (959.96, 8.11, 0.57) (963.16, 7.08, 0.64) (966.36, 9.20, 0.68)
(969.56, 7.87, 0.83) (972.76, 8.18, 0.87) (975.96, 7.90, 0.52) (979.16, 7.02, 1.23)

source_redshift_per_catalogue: 0.75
